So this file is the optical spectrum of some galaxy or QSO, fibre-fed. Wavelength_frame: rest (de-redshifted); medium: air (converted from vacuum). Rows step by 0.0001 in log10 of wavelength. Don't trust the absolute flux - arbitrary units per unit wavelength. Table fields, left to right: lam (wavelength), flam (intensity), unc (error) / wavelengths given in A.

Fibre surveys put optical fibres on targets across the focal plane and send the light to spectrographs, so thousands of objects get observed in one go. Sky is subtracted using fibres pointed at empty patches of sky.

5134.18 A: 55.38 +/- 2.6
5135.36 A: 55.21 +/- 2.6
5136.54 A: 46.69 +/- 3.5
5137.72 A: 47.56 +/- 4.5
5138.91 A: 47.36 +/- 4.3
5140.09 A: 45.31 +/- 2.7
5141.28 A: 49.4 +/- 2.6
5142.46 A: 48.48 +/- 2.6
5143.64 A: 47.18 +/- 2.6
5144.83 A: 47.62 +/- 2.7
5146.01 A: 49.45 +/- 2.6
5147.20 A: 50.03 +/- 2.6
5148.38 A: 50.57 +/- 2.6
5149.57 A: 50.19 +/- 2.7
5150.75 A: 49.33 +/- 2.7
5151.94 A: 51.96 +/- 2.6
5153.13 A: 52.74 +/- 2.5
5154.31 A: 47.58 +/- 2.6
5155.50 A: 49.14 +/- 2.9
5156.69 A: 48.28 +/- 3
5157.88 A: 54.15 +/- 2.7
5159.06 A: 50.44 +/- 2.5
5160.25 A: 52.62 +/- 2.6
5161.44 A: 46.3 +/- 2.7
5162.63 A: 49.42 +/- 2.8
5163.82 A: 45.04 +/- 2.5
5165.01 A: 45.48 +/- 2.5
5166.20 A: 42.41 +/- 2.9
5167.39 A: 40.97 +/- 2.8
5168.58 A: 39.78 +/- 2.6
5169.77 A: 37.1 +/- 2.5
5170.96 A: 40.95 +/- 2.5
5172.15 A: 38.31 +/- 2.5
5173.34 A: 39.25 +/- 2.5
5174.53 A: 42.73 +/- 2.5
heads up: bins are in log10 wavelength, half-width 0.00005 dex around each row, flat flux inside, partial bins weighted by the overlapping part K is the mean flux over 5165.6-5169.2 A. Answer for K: 41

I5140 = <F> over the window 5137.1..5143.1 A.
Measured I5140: 47.6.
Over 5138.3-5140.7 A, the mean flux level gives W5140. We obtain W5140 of 46.2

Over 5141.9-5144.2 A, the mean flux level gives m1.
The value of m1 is 47.9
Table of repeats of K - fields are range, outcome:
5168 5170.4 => 38.5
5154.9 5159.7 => 50.5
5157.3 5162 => 50.9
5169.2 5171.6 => 39.1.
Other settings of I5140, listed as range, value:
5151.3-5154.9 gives 50.7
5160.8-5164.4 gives 46.9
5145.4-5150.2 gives 50.1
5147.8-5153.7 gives 50.9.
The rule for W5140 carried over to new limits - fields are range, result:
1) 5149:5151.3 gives 49.9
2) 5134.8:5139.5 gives 49.2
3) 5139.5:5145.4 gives 47.6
